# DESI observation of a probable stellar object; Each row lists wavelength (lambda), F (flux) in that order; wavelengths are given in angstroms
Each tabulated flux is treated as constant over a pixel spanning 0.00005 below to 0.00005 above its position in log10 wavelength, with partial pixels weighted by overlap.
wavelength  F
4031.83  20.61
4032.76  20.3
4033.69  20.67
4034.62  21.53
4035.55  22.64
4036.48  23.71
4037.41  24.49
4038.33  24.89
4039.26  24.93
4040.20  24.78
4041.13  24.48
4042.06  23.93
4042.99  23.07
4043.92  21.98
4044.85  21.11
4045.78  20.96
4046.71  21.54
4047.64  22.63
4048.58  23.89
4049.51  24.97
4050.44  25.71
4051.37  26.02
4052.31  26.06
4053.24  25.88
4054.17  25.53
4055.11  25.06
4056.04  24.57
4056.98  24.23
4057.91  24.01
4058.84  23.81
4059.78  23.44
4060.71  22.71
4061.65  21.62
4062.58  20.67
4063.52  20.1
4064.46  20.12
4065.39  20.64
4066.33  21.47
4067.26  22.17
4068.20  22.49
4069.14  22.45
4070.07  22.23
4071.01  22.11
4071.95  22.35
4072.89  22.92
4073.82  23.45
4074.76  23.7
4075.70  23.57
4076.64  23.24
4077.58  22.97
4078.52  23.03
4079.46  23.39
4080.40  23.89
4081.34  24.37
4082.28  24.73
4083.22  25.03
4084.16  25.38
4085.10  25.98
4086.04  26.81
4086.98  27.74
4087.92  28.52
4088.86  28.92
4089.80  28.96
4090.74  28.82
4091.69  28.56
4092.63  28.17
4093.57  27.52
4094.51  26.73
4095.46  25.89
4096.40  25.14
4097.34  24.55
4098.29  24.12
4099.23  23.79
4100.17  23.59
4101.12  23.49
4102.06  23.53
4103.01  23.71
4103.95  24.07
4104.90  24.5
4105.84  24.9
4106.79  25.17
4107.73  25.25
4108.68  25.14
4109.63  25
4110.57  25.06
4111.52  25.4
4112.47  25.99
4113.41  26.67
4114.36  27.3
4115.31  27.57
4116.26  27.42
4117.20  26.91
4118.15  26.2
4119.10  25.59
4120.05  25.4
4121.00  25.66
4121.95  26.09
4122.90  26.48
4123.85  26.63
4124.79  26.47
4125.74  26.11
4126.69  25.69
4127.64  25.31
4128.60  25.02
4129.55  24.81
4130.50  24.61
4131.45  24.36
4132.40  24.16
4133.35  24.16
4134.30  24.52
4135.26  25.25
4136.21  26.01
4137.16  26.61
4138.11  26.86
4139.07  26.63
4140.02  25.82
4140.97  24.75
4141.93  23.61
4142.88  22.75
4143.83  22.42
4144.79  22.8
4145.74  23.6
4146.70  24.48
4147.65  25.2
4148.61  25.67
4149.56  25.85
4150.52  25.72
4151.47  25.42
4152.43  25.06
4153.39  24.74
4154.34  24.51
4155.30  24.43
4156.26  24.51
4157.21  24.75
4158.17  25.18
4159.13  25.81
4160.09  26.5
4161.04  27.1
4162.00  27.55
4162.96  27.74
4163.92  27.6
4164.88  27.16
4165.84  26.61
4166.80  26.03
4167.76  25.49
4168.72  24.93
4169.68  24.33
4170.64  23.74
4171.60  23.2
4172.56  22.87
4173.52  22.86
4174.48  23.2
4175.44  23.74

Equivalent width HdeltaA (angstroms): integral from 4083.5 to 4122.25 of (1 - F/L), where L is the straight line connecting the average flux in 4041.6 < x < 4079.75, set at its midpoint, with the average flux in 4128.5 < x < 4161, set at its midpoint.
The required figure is -3.2 angstroms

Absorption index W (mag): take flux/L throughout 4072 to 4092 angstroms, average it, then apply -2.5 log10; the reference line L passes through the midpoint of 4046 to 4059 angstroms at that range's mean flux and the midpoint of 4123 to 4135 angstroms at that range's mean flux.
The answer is -0.02 mag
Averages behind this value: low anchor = 24.5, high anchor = 25.2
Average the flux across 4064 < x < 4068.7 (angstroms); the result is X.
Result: 21.4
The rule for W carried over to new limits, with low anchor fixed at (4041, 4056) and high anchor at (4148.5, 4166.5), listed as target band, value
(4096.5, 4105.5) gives 0.039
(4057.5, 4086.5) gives 0.060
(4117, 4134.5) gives -0.006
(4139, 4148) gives 0.067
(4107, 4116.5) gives -0.040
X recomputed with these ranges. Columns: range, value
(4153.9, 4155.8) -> 24.4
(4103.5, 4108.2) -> 24.8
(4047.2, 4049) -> 23.2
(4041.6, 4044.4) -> 23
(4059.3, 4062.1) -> 22.6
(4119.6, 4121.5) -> 25.5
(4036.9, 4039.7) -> 24.8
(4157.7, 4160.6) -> 25.9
